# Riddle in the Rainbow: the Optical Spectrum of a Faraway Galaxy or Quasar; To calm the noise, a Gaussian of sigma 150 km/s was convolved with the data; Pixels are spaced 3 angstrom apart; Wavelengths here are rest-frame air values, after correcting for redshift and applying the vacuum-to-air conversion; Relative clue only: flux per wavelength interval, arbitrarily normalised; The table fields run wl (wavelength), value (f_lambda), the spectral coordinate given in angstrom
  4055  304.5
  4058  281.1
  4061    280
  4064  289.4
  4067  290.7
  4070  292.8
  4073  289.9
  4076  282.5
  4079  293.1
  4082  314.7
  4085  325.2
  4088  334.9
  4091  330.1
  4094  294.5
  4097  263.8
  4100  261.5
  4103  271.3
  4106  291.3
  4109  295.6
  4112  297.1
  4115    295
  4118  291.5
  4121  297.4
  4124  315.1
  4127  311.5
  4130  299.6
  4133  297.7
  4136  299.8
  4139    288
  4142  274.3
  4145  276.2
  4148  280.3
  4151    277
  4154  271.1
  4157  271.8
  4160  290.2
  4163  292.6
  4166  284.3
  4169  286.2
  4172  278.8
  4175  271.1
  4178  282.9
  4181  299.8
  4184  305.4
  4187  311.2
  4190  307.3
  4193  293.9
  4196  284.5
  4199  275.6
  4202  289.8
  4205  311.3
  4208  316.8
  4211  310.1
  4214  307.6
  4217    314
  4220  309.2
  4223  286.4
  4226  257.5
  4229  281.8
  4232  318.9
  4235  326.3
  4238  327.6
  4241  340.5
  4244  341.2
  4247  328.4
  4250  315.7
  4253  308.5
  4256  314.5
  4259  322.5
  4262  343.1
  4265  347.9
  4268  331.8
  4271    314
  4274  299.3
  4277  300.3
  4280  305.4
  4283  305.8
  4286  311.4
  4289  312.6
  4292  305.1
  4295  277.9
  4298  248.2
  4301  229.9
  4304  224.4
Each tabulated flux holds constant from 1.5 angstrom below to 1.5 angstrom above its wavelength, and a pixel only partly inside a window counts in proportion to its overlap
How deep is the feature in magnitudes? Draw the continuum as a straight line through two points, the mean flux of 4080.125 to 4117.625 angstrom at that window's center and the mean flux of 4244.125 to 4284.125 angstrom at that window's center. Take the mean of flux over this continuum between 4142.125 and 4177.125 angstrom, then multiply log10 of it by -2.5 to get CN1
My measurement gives 0.10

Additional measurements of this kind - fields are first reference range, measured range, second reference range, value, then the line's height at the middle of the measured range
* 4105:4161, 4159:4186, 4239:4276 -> 0.049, 302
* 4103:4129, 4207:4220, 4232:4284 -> 0.010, 314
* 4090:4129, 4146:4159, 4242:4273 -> 0.102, 303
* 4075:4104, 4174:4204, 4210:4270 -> 0.063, 310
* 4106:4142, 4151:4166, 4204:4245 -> 0.077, 302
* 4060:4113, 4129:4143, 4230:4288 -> 0.036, 302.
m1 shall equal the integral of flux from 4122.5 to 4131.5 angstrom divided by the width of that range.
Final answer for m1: 309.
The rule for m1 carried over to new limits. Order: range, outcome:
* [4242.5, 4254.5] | 323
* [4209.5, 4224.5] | 305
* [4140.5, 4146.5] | 275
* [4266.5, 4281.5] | 310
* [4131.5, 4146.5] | 287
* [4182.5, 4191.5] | 308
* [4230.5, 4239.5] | 324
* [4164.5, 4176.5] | 280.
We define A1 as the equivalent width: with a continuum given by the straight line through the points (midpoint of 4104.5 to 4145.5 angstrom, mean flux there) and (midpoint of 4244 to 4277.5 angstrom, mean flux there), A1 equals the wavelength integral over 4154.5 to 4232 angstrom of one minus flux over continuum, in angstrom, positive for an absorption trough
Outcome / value 4.0 angstrom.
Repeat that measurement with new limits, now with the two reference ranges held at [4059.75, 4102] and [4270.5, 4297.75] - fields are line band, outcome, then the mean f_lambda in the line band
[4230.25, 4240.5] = -0.87 angstrom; 325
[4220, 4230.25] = 0.66 angstrom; 280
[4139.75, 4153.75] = 0.96 angstrom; 277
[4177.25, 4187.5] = -0.06 angstrom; 300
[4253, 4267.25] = -1.40 angstrom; 330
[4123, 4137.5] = -0.36 angstrom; 304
